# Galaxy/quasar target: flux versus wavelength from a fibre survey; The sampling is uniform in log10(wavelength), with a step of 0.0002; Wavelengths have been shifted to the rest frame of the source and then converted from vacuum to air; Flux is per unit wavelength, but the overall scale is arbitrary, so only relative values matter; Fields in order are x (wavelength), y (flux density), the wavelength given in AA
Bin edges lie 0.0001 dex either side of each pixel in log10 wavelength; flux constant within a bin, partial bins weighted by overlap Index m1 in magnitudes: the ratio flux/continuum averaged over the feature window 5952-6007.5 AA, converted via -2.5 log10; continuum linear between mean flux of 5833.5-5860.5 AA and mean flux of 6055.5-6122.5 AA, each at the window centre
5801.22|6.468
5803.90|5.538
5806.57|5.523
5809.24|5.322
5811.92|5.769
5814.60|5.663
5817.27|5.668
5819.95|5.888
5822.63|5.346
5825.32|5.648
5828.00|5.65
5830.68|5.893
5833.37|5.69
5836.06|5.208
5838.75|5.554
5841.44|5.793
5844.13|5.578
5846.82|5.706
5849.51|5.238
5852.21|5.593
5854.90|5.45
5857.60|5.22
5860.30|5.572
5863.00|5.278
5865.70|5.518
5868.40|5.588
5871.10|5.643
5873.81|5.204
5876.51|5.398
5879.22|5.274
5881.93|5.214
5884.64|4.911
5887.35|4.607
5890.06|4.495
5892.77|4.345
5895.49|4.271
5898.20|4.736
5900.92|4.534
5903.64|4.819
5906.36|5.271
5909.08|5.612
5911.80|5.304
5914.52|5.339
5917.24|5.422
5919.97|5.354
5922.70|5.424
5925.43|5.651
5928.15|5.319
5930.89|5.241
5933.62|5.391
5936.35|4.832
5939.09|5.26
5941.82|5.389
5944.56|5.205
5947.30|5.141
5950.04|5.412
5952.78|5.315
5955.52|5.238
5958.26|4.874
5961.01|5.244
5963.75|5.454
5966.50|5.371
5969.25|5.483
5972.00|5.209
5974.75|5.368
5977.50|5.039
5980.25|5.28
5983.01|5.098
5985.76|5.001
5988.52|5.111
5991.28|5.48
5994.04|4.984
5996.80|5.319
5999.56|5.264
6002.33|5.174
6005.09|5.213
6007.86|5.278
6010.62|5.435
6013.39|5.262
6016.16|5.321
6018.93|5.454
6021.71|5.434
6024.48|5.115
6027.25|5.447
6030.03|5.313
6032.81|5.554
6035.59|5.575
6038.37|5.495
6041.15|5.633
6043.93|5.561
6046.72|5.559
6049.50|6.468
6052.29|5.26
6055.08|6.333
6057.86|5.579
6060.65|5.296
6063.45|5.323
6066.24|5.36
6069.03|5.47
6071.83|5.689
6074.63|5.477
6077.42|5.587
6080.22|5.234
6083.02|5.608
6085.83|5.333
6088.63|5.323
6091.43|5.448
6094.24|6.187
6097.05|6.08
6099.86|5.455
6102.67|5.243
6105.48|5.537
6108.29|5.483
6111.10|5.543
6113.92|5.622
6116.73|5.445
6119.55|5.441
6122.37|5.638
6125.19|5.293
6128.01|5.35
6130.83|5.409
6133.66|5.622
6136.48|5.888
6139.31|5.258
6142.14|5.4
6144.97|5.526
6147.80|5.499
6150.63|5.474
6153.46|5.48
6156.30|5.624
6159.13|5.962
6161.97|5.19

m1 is 0.06 mag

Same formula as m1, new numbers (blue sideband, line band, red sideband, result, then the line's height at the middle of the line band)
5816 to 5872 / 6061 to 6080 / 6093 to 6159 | 0.02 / 5.55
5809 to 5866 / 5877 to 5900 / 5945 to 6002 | 0.15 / 5.44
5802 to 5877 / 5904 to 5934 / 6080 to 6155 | 0.03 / 5.54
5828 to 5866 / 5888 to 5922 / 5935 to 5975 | 0.09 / 5.38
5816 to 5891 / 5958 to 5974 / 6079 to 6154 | 0.03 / 5.46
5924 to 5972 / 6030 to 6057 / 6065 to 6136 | -0.05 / 5.43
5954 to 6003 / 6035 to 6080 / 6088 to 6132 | -0.04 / 5.41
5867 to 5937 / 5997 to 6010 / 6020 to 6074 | 0.03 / 5.42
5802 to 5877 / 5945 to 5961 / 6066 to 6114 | 0.07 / 5.54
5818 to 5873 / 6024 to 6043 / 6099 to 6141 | 0.01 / 5.5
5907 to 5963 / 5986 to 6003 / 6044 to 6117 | 0.04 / 5.41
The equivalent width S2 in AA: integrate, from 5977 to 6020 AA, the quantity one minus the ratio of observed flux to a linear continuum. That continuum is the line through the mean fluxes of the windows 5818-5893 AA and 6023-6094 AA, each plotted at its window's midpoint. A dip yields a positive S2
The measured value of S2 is 2.0 AA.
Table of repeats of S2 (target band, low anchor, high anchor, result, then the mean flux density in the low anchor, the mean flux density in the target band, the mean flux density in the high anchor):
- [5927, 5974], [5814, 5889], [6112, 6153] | 1.81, 5.46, 5.26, 5.49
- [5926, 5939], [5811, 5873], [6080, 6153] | 0.75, 5.57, 5.23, 5.52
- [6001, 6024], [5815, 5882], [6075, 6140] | 0.87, 5.52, 5.31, 5.53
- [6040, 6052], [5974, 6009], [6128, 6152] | -1.02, 5.2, 5.76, 5.5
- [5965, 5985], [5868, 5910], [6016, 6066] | 0.14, 4.97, 5.26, 5.54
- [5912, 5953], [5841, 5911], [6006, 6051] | -0.14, 5.18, 5.31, 5.49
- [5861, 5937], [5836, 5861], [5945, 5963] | 3.04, 5.5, 5.15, 5.21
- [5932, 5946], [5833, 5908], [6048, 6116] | 0.28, 5.2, 5.22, 5.58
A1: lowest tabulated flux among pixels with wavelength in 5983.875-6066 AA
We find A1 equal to 4.984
